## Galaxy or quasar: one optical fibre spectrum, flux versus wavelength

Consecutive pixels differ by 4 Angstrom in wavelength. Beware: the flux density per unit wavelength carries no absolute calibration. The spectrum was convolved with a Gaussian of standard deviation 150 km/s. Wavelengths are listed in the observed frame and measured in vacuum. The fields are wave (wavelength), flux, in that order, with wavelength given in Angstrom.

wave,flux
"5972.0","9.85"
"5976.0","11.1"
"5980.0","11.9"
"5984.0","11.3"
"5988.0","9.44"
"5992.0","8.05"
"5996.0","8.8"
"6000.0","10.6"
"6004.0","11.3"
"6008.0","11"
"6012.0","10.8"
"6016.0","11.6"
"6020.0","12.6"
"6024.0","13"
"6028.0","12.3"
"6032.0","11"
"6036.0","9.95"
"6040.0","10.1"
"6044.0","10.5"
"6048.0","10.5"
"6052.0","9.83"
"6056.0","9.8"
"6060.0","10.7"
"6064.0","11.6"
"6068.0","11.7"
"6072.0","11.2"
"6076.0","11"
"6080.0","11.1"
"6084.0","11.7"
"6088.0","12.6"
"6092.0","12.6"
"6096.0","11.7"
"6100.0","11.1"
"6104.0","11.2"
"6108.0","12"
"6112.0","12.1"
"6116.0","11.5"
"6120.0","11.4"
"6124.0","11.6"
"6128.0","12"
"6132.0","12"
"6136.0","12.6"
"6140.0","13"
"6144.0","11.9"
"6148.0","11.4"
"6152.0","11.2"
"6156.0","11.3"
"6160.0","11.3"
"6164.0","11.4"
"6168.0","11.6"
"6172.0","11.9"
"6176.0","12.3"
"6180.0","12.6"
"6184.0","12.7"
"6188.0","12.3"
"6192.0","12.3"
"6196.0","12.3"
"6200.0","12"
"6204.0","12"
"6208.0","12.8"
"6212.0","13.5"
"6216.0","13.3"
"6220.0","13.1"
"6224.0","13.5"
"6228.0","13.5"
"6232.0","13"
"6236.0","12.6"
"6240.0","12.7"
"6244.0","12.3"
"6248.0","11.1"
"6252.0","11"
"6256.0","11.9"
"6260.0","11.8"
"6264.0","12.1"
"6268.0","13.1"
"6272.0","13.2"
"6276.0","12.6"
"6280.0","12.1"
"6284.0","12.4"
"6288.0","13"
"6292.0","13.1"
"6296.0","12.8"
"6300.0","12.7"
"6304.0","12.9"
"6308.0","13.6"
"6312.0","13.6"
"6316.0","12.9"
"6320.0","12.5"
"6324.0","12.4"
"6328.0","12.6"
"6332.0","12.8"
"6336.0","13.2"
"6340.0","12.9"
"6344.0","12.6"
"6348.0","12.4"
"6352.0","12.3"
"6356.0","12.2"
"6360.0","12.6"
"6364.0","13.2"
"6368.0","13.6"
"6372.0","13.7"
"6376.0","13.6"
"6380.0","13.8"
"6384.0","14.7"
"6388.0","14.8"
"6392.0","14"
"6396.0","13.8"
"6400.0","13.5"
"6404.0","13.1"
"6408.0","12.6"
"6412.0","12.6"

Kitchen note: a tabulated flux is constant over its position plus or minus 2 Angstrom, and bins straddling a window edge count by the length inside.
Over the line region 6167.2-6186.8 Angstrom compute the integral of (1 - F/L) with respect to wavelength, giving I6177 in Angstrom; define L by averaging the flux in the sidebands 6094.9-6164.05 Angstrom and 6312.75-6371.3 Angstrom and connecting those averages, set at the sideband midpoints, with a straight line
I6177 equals -0.5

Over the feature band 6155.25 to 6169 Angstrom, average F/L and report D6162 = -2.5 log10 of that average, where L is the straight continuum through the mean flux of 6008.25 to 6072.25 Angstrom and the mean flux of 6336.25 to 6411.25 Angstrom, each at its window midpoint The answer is 0.05 mag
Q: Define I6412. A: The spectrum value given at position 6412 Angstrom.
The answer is 12.6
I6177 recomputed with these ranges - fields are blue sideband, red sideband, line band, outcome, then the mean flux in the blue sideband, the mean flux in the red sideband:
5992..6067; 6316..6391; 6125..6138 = -0.7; 10.8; 13.1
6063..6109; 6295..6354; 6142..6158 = 0.7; 11.6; 12.8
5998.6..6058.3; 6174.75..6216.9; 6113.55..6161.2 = 0.9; 11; 12.5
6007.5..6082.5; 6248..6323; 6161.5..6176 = 0.2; 11.1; 12.6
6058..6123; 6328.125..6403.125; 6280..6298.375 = 0.1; 11.6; 13.3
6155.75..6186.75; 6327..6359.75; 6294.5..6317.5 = -1.1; 11.9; 12.6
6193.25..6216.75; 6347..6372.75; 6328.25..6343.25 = -0.1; 12.6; 12.8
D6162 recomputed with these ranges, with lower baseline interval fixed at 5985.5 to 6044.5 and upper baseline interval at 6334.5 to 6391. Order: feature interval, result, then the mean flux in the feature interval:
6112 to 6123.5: -0.01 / 11.6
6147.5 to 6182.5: 0.01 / 11.7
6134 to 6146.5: -0.07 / 12.5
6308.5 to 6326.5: 0.00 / 12.9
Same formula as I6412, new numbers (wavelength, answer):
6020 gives 12.6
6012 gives 10.8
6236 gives 12.6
